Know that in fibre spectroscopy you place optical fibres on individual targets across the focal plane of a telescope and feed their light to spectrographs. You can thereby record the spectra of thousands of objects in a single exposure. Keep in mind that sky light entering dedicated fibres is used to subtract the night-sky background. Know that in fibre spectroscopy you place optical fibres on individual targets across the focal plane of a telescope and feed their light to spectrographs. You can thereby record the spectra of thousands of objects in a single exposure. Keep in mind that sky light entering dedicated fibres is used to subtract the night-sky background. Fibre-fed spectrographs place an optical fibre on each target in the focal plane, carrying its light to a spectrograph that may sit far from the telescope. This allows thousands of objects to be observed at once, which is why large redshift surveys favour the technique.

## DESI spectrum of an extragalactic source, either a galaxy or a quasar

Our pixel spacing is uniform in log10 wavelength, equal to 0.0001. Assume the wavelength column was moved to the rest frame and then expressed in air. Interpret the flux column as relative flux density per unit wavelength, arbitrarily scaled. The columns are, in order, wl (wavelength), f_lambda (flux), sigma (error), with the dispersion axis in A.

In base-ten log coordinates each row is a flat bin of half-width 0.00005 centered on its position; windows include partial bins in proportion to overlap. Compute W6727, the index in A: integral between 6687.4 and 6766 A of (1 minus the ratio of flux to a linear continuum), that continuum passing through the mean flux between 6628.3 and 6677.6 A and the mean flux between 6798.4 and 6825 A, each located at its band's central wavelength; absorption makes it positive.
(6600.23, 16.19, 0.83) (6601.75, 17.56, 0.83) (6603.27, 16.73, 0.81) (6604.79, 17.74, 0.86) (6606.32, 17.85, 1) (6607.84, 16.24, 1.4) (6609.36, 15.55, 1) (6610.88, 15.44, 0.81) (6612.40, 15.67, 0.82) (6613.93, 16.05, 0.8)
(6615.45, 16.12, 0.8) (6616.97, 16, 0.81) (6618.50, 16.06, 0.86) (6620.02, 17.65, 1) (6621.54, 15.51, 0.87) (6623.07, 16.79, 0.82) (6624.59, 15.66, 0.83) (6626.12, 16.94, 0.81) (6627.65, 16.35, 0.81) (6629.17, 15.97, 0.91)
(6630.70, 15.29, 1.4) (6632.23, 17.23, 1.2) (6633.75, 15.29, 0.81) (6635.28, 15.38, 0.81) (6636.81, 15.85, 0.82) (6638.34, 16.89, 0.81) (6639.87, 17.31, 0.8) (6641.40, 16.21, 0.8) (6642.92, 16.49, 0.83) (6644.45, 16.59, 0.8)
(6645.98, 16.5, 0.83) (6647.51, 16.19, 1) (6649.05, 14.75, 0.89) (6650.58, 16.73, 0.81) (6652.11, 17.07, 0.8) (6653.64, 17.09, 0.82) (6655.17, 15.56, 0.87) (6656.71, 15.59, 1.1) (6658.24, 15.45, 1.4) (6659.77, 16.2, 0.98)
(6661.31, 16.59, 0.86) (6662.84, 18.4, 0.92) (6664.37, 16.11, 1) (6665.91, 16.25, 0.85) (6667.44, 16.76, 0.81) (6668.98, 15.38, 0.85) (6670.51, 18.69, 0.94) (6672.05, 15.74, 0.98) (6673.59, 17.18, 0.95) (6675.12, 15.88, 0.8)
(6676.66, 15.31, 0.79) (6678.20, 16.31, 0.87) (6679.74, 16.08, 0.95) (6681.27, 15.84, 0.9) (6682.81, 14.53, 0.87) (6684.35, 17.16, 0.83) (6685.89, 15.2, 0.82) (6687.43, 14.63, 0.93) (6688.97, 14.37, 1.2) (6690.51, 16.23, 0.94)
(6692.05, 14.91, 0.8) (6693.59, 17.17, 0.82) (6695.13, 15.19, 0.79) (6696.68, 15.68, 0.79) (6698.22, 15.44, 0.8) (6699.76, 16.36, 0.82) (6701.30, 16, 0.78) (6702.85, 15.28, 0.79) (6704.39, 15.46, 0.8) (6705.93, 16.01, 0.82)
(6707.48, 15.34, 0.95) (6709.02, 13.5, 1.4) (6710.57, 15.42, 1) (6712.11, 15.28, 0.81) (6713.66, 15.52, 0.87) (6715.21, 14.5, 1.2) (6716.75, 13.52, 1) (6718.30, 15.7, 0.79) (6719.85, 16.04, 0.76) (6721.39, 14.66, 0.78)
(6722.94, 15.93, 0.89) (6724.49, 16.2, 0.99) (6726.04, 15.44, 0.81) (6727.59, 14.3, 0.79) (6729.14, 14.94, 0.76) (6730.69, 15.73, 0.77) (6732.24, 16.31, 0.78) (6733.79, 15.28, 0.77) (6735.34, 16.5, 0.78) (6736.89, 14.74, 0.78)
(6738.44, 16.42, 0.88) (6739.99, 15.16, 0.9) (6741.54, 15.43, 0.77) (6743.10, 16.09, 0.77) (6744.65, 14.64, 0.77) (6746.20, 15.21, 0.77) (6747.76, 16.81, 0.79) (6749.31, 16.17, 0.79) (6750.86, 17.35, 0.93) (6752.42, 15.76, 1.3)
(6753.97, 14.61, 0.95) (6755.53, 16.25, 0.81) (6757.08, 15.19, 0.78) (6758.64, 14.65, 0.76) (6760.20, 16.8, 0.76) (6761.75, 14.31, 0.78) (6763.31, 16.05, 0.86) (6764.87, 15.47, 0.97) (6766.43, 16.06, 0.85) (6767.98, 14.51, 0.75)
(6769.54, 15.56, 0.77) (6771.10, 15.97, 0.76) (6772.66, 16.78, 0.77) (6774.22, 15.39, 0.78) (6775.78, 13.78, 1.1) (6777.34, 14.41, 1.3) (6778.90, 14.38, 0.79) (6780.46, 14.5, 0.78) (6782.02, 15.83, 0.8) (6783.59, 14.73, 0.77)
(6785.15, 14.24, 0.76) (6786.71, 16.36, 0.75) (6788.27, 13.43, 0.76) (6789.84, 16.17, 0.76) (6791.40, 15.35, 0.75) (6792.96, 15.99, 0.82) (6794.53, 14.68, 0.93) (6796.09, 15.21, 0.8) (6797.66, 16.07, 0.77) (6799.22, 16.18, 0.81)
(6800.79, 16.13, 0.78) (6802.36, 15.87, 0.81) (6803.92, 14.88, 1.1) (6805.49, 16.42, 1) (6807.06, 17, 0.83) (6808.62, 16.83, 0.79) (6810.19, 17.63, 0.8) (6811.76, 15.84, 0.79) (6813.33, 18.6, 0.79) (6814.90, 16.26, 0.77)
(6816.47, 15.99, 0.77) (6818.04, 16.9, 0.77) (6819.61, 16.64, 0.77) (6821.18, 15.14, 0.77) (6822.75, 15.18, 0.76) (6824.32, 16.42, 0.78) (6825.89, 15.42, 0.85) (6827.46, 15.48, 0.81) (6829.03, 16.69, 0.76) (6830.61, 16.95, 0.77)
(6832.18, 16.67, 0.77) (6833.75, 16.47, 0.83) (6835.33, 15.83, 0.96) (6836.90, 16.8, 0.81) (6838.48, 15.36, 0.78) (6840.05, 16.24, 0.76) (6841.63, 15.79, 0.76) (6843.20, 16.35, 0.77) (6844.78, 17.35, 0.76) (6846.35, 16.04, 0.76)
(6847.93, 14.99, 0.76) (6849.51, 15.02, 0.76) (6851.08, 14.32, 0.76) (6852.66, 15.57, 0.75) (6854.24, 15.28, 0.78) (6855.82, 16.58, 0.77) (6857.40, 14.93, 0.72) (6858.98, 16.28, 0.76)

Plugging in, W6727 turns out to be 4.0 A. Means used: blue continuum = 16.3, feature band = 15.5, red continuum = 16.3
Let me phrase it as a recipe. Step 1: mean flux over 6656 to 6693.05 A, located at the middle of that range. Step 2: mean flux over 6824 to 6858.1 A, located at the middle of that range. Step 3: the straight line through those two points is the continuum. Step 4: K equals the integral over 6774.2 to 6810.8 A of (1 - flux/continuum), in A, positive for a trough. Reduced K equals 1.1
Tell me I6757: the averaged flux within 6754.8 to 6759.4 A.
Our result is 15.4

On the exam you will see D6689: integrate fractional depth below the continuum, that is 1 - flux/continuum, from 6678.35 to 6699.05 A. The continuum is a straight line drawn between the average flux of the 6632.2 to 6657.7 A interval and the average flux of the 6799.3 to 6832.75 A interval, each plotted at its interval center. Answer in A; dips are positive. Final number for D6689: 0.9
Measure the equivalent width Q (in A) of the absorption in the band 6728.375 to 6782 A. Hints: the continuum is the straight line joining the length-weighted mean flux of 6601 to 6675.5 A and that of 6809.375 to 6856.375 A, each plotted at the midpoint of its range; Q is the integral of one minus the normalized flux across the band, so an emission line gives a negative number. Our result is 2.36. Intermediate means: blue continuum 16.4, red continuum 16.1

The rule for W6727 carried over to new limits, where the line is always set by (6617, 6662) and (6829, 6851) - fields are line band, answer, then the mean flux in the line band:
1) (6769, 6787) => 1.1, 15.1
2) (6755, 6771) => 0.7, 15.5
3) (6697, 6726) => 1.5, 15.4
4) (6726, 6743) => 0.7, 15.5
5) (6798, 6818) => -0.4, 16.5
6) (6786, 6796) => 0.5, 15.3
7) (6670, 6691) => 0.4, 15.9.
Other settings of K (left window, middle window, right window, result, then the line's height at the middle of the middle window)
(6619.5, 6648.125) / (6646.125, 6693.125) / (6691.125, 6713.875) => -0.6 A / 15.9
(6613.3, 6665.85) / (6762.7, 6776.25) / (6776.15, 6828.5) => 0.3 A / 15.9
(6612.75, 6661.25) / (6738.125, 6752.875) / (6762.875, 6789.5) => -0.5 A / 15.4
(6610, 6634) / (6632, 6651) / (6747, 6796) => -0.2 A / 16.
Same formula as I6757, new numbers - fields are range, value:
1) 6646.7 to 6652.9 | 16.2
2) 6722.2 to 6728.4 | 15.4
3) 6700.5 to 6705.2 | 15.6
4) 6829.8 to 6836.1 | 16.5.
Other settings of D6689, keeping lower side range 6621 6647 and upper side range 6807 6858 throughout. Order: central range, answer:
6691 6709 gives 0.7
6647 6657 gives 0.0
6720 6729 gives 0.5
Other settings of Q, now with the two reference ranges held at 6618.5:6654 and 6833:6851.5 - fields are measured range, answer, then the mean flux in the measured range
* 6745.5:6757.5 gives 0.1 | 15.9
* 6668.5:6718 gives 1.9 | 15.6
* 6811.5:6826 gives -0.3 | 16.3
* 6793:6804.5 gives 0.3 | 15.6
